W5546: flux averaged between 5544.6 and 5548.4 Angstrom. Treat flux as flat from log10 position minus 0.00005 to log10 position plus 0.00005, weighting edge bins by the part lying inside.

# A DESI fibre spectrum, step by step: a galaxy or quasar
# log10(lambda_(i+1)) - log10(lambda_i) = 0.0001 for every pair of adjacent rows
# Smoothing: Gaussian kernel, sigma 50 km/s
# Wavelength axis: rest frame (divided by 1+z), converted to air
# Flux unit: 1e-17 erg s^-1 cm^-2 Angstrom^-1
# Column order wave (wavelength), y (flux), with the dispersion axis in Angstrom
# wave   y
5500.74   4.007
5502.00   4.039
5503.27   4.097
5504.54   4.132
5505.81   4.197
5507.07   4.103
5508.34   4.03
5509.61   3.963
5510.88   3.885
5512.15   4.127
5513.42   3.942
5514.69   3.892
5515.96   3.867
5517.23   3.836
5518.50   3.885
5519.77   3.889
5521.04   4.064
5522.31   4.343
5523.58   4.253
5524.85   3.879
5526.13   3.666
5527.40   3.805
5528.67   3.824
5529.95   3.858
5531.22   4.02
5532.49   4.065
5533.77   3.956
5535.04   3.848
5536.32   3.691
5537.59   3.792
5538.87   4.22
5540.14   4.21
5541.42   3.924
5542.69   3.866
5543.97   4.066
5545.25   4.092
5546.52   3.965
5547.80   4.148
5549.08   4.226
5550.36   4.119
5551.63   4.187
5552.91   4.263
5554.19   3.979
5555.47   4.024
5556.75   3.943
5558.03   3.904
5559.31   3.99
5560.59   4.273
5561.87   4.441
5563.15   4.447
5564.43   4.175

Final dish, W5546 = 4.07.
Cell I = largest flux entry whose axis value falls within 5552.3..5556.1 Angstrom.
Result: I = 4.263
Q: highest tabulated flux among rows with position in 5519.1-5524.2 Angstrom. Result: 4.343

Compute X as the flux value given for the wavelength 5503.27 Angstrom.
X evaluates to 4.097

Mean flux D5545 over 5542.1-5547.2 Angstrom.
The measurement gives 4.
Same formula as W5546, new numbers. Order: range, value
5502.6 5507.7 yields 4.13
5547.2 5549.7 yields 4.18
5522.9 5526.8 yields 3.93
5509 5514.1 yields 3.98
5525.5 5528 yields 3.74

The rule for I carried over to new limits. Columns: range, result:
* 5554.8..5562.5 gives 4.441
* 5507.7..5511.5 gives 4.03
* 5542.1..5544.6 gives 4.066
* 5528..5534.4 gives 4.065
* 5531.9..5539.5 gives 4.22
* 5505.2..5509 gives 4.197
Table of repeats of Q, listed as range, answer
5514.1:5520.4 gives 3.892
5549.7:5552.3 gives 4.187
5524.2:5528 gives 3.879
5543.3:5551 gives 4.226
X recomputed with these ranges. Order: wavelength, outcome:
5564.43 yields 4.175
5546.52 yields 3.965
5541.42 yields 3.924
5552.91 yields 4.263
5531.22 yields 4.02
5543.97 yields 4.066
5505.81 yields 4.197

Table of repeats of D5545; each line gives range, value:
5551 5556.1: 4.11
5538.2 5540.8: 4.2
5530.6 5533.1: 4.05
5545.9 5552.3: 4.13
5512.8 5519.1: 3.88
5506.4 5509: 4.07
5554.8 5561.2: 4.02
